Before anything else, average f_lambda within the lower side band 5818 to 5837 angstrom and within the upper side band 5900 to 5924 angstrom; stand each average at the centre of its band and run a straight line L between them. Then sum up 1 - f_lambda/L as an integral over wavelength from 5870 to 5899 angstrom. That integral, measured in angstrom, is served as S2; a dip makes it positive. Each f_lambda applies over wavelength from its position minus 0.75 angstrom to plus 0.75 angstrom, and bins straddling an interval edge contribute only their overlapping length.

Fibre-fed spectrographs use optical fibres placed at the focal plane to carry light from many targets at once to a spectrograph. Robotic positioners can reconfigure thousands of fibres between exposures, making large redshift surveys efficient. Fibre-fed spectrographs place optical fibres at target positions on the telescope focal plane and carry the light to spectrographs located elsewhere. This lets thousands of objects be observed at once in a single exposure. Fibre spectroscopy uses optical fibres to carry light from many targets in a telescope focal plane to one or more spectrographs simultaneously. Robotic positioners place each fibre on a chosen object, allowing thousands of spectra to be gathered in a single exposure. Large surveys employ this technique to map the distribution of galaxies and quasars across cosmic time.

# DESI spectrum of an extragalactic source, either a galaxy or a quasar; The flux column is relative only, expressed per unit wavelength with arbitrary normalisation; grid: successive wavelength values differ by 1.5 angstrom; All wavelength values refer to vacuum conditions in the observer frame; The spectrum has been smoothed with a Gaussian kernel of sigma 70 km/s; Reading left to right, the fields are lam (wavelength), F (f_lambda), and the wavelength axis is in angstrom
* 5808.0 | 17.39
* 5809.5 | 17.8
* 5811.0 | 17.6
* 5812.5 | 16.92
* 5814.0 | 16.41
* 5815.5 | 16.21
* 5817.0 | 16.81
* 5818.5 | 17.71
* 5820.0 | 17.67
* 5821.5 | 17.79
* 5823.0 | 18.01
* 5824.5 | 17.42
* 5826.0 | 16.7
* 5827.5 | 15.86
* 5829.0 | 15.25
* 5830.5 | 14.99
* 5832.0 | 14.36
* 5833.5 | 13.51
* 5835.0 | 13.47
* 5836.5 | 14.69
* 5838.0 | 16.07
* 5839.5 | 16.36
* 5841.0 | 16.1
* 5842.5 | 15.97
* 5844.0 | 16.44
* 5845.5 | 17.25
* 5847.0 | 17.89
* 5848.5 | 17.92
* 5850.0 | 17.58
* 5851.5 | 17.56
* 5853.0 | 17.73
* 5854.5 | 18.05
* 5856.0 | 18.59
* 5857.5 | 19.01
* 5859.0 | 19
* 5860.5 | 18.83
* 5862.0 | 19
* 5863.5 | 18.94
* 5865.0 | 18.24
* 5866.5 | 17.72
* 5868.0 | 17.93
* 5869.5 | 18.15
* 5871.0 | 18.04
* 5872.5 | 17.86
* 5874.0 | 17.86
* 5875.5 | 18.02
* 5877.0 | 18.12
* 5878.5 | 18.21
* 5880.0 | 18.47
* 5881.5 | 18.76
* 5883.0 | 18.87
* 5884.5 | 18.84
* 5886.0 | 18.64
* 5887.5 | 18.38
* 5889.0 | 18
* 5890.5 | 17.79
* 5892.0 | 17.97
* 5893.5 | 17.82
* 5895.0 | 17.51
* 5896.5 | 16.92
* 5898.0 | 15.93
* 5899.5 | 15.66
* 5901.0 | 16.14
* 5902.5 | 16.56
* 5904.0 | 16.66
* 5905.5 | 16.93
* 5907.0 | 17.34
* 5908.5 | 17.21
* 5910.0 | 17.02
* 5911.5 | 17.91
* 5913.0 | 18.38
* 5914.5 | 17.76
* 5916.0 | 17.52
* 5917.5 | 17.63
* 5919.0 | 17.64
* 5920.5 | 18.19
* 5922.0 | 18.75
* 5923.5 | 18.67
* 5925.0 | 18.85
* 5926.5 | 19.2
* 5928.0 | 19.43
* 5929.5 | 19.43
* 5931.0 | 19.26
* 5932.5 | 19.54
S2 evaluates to -1.71 angstrom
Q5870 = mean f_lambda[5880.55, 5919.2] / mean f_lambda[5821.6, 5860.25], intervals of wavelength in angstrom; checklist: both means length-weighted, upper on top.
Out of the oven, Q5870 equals 1.05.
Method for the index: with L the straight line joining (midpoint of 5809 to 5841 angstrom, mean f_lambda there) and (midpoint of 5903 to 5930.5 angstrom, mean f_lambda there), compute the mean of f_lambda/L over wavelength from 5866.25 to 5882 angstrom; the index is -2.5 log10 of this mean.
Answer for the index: -0.06 mag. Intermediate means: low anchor 16.3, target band 18.1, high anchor 18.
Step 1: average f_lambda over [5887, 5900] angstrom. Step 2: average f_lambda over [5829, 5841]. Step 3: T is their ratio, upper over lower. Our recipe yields 1.2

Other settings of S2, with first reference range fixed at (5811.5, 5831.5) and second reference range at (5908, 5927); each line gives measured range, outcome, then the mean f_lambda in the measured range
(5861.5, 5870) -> -0.5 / 18.3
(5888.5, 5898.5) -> 0.2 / 17.4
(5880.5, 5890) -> -0.5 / 18.6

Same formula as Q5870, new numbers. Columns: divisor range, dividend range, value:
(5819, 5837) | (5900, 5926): 1.11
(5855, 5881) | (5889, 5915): 0.94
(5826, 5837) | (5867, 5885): 1.24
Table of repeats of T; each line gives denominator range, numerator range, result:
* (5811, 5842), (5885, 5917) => 1.07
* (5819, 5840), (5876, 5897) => 1.14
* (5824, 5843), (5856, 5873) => 1.20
